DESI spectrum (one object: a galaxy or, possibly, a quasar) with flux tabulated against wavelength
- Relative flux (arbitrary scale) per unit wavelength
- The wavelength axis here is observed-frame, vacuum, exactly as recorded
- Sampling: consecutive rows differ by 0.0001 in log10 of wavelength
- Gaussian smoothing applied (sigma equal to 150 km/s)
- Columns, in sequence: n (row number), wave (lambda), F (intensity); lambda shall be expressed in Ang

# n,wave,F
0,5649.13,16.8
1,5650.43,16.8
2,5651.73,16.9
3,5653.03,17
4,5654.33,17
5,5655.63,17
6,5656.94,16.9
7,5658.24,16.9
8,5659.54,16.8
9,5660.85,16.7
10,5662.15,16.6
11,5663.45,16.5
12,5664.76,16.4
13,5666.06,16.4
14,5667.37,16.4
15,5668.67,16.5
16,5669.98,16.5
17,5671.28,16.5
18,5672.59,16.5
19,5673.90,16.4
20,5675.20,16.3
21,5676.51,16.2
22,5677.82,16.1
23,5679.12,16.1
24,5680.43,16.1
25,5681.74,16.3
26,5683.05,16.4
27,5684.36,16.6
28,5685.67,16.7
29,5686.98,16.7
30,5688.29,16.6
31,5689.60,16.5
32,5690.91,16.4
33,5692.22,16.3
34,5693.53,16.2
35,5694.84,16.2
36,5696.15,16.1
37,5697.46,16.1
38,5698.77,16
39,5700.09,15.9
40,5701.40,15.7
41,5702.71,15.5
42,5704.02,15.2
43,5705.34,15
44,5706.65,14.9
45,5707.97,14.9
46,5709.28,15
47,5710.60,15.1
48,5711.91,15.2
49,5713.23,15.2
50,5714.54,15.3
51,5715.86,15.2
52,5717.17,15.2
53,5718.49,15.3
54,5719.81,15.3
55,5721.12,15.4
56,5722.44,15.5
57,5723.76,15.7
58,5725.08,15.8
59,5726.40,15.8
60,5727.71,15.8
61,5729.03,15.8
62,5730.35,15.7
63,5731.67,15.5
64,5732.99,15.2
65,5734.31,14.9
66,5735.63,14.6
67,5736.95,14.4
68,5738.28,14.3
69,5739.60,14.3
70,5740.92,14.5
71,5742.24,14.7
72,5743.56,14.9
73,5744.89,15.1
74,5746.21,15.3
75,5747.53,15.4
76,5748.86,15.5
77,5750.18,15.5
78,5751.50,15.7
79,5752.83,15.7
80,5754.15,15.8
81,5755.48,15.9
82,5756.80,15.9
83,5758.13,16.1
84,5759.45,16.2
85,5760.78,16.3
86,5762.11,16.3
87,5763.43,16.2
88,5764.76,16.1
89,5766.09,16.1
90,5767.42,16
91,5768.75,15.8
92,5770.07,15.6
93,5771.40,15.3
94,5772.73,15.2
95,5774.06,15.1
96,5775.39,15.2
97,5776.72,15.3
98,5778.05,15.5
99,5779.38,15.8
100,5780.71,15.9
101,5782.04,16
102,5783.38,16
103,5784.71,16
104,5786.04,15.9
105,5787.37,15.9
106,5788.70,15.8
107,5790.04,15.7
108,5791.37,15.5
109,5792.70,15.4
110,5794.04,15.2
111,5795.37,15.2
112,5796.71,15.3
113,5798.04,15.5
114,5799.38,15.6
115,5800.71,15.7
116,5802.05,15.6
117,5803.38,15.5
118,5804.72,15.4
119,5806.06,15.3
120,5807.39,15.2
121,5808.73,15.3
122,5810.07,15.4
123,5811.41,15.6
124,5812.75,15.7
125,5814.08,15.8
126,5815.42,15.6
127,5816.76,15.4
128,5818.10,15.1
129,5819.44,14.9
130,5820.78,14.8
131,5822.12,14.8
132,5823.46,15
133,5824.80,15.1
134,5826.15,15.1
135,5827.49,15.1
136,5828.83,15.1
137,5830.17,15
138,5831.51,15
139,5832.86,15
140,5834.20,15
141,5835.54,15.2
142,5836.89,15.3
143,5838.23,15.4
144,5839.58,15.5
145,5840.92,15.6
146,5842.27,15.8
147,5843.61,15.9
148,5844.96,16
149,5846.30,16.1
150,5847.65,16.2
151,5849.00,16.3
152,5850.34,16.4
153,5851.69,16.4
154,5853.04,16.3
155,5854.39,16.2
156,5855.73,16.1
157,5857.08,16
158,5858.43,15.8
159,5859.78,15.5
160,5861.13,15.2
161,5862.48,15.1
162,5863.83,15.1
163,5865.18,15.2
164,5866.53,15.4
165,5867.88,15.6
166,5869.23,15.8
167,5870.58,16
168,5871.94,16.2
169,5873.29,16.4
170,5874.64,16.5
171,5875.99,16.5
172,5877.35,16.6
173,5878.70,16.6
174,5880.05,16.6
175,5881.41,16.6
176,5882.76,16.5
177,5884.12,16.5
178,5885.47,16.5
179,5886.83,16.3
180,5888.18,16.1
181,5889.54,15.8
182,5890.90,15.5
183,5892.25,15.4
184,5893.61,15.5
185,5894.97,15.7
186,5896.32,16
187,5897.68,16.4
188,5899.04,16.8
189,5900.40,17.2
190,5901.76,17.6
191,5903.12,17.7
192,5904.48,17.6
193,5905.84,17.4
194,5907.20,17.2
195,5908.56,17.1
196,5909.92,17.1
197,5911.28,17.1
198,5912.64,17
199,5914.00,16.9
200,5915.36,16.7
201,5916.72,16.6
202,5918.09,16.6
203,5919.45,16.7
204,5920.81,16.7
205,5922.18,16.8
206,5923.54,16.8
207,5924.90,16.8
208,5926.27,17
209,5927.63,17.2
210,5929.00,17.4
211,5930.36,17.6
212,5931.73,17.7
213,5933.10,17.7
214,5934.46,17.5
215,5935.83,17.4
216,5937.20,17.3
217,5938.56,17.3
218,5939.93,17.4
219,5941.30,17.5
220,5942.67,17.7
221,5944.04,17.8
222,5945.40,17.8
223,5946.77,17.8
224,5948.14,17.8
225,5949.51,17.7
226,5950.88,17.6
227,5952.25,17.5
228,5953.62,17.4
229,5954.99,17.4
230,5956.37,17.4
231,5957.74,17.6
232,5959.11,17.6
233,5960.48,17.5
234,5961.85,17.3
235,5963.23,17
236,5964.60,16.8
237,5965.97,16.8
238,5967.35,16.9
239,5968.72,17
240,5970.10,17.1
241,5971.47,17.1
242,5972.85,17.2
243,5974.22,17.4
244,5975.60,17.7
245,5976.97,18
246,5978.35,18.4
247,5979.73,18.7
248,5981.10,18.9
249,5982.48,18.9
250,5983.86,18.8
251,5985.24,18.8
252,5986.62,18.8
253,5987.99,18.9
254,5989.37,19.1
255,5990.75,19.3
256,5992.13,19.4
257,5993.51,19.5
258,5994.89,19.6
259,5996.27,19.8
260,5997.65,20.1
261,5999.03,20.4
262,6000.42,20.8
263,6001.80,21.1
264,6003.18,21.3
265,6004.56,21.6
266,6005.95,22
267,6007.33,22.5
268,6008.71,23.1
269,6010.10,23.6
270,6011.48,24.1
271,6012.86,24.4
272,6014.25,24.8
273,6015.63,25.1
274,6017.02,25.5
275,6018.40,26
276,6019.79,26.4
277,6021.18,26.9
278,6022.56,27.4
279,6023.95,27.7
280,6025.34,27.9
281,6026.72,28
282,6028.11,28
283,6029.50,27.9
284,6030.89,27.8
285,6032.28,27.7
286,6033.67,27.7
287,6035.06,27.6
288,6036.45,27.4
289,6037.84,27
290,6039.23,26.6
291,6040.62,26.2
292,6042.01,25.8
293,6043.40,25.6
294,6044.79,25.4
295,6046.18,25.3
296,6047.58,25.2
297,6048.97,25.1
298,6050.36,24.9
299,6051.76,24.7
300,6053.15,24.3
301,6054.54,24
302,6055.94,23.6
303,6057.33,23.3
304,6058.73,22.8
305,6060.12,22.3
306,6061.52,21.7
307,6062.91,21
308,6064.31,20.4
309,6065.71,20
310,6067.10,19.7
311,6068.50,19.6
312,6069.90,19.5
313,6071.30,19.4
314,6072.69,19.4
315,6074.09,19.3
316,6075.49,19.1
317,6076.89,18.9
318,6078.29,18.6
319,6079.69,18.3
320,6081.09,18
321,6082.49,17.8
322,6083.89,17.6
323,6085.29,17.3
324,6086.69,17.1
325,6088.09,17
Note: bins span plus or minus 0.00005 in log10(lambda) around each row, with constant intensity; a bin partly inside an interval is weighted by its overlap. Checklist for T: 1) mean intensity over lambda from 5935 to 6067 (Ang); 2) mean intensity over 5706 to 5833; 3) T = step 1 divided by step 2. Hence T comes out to 1.39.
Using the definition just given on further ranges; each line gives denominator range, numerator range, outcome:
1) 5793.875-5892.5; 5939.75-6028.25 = 1.29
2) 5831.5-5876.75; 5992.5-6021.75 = 1.44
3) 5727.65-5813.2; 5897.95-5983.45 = 1.12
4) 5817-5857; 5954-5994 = 1.16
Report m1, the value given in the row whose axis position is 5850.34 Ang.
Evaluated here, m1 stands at 16.4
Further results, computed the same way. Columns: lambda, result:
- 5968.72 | 17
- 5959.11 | 17.6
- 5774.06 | 15.1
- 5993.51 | 19.5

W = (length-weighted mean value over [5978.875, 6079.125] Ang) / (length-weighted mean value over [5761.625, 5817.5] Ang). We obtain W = 1.5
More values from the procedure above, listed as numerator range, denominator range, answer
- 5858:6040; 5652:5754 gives 1.20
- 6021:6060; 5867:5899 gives 1.61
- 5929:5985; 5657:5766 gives 1.11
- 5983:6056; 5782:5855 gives 1.54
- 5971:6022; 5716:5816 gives 1.35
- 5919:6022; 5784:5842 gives 1.24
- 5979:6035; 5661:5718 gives 1.44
